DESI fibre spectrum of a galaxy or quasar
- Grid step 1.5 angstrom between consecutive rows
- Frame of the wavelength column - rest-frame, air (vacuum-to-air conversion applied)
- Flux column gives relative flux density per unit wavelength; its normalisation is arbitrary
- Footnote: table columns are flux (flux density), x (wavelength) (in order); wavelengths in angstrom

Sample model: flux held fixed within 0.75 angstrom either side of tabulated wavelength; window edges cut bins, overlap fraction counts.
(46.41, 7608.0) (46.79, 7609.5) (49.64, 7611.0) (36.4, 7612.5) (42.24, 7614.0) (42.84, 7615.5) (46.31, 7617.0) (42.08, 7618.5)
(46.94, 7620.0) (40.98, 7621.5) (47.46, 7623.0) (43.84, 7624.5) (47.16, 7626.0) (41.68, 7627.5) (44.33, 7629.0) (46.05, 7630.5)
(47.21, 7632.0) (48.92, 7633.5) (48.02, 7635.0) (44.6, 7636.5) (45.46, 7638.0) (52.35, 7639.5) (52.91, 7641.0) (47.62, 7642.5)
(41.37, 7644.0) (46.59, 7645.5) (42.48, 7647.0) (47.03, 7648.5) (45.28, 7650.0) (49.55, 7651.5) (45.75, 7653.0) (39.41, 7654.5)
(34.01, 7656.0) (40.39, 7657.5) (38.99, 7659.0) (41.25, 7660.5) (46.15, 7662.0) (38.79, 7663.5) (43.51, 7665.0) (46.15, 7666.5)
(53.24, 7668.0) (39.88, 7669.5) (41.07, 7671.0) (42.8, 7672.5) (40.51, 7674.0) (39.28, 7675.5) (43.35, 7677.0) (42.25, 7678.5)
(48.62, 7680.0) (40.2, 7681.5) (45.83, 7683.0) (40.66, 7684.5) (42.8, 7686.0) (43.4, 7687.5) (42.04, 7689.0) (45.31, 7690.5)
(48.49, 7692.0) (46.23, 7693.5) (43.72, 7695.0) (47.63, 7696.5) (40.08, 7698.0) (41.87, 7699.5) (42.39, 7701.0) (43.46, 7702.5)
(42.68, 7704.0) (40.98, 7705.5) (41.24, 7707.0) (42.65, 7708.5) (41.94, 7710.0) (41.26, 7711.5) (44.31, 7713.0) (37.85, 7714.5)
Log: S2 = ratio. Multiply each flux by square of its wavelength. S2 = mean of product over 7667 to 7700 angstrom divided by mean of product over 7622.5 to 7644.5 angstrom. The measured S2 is 0.9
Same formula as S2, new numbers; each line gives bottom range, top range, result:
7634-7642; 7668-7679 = 0.87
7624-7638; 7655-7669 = 0.93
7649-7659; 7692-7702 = 1.05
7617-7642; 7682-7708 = 0.95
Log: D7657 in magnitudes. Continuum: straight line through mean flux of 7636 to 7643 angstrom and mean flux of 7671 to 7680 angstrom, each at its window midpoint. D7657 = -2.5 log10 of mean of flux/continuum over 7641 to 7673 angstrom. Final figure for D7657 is 0.05 mag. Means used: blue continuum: 48.8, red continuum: 42.2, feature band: 43.6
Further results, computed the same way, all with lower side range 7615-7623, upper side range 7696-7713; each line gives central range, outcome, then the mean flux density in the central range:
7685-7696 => -0.047 mag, 44.6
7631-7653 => -0.080 mag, 47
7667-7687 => -0.005 mag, 43.2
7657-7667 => 0.030 mag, 42.1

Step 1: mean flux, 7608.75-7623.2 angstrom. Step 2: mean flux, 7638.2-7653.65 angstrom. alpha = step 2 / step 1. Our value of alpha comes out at 1.07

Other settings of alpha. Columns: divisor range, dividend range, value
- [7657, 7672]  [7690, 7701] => 1.04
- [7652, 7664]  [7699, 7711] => 1.03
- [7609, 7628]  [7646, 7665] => 0.96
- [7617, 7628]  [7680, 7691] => 0.97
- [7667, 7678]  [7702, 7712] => 0.98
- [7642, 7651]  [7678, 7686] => 0.96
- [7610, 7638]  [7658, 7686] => 0.96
